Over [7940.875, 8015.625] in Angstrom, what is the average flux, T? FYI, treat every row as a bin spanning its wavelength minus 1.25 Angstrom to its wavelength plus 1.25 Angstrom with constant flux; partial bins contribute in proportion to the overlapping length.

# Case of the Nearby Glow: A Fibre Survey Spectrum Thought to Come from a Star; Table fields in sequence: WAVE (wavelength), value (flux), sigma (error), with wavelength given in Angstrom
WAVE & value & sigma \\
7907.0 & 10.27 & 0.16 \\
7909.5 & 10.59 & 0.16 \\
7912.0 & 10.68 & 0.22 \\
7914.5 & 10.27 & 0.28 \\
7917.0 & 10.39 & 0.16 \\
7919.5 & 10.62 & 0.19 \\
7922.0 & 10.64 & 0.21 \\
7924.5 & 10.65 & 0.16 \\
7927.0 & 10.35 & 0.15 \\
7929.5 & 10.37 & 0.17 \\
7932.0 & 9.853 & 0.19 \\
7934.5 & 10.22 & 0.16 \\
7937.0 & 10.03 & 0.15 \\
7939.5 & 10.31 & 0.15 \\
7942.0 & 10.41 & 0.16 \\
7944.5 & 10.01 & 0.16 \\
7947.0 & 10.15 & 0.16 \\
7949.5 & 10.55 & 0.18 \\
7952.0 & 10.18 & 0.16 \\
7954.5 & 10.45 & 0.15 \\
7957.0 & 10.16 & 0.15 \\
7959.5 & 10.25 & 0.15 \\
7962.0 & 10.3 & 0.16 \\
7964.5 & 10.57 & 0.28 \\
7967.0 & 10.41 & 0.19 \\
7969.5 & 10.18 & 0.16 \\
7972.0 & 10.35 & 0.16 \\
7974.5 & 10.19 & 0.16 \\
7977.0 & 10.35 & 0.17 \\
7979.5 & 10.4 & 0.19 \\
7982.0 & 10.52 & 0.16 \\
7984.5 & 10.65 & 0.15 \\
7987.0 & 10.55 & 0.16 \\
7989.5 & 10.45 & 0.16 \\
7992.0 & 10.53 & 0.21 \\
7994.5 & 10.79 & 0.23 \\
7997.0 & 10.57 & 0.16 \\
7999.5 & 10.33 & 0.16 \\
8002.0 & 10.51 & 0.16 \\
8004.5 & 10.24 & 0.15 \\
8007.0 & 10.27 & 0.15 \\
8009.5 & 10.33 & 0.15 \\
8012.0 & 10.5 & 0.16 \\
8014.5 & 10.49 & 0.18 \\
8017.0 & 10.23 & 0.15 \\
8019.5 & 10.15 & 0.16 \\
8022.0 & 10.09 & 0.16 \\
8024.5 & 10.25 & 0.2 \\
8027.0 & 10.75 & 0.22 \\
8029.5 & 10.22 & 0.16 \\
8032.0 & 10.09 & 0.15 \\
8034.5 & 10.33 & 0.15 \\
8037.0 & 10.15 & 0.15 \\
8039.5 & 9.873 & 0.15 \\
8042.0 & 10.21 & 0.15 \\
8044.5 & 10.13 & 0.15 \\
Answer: 10.4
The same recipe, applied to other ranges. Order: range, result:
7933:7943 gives 10.2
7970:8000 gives 10.5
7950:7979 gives 10.3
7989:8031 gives 10.4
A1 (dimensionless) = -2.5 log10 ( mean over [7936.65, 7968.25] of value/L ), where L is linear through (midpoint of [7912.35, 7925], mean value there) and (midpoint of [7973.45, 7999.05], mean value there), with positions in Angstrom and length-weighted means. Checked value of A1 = 0.02 mag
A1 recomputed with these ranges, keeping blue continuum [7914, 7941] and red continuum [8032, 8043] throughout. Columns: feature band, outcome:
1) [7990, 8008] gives -0.03 mag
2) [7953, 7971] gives -0.01 mag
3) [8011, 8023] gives -0.01 mag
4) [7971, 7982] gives -0.01 mag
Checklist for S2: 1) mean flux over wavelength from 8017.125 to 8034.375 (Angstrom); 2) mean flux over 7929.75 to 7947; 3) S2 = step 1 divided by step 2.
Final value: 1.01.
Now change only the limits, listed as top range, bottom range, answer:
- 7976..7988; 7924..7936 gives 1.02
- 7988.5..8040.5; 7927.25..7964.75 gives 1.01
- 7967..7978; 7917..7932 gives 0.98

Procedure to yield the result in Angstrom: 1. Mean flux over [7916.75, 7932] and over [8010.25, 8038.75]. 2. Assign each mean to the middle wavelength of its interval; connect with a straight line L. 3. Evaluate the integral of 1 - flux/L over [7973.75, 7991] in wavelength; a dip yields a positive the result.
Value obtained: -0.2 Angstrom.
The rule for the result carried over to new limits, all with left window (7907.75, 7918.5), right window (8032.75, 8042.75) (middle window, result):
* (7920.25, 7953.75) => 0.4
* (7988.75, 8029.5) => -0.7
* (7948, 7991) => -0.3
